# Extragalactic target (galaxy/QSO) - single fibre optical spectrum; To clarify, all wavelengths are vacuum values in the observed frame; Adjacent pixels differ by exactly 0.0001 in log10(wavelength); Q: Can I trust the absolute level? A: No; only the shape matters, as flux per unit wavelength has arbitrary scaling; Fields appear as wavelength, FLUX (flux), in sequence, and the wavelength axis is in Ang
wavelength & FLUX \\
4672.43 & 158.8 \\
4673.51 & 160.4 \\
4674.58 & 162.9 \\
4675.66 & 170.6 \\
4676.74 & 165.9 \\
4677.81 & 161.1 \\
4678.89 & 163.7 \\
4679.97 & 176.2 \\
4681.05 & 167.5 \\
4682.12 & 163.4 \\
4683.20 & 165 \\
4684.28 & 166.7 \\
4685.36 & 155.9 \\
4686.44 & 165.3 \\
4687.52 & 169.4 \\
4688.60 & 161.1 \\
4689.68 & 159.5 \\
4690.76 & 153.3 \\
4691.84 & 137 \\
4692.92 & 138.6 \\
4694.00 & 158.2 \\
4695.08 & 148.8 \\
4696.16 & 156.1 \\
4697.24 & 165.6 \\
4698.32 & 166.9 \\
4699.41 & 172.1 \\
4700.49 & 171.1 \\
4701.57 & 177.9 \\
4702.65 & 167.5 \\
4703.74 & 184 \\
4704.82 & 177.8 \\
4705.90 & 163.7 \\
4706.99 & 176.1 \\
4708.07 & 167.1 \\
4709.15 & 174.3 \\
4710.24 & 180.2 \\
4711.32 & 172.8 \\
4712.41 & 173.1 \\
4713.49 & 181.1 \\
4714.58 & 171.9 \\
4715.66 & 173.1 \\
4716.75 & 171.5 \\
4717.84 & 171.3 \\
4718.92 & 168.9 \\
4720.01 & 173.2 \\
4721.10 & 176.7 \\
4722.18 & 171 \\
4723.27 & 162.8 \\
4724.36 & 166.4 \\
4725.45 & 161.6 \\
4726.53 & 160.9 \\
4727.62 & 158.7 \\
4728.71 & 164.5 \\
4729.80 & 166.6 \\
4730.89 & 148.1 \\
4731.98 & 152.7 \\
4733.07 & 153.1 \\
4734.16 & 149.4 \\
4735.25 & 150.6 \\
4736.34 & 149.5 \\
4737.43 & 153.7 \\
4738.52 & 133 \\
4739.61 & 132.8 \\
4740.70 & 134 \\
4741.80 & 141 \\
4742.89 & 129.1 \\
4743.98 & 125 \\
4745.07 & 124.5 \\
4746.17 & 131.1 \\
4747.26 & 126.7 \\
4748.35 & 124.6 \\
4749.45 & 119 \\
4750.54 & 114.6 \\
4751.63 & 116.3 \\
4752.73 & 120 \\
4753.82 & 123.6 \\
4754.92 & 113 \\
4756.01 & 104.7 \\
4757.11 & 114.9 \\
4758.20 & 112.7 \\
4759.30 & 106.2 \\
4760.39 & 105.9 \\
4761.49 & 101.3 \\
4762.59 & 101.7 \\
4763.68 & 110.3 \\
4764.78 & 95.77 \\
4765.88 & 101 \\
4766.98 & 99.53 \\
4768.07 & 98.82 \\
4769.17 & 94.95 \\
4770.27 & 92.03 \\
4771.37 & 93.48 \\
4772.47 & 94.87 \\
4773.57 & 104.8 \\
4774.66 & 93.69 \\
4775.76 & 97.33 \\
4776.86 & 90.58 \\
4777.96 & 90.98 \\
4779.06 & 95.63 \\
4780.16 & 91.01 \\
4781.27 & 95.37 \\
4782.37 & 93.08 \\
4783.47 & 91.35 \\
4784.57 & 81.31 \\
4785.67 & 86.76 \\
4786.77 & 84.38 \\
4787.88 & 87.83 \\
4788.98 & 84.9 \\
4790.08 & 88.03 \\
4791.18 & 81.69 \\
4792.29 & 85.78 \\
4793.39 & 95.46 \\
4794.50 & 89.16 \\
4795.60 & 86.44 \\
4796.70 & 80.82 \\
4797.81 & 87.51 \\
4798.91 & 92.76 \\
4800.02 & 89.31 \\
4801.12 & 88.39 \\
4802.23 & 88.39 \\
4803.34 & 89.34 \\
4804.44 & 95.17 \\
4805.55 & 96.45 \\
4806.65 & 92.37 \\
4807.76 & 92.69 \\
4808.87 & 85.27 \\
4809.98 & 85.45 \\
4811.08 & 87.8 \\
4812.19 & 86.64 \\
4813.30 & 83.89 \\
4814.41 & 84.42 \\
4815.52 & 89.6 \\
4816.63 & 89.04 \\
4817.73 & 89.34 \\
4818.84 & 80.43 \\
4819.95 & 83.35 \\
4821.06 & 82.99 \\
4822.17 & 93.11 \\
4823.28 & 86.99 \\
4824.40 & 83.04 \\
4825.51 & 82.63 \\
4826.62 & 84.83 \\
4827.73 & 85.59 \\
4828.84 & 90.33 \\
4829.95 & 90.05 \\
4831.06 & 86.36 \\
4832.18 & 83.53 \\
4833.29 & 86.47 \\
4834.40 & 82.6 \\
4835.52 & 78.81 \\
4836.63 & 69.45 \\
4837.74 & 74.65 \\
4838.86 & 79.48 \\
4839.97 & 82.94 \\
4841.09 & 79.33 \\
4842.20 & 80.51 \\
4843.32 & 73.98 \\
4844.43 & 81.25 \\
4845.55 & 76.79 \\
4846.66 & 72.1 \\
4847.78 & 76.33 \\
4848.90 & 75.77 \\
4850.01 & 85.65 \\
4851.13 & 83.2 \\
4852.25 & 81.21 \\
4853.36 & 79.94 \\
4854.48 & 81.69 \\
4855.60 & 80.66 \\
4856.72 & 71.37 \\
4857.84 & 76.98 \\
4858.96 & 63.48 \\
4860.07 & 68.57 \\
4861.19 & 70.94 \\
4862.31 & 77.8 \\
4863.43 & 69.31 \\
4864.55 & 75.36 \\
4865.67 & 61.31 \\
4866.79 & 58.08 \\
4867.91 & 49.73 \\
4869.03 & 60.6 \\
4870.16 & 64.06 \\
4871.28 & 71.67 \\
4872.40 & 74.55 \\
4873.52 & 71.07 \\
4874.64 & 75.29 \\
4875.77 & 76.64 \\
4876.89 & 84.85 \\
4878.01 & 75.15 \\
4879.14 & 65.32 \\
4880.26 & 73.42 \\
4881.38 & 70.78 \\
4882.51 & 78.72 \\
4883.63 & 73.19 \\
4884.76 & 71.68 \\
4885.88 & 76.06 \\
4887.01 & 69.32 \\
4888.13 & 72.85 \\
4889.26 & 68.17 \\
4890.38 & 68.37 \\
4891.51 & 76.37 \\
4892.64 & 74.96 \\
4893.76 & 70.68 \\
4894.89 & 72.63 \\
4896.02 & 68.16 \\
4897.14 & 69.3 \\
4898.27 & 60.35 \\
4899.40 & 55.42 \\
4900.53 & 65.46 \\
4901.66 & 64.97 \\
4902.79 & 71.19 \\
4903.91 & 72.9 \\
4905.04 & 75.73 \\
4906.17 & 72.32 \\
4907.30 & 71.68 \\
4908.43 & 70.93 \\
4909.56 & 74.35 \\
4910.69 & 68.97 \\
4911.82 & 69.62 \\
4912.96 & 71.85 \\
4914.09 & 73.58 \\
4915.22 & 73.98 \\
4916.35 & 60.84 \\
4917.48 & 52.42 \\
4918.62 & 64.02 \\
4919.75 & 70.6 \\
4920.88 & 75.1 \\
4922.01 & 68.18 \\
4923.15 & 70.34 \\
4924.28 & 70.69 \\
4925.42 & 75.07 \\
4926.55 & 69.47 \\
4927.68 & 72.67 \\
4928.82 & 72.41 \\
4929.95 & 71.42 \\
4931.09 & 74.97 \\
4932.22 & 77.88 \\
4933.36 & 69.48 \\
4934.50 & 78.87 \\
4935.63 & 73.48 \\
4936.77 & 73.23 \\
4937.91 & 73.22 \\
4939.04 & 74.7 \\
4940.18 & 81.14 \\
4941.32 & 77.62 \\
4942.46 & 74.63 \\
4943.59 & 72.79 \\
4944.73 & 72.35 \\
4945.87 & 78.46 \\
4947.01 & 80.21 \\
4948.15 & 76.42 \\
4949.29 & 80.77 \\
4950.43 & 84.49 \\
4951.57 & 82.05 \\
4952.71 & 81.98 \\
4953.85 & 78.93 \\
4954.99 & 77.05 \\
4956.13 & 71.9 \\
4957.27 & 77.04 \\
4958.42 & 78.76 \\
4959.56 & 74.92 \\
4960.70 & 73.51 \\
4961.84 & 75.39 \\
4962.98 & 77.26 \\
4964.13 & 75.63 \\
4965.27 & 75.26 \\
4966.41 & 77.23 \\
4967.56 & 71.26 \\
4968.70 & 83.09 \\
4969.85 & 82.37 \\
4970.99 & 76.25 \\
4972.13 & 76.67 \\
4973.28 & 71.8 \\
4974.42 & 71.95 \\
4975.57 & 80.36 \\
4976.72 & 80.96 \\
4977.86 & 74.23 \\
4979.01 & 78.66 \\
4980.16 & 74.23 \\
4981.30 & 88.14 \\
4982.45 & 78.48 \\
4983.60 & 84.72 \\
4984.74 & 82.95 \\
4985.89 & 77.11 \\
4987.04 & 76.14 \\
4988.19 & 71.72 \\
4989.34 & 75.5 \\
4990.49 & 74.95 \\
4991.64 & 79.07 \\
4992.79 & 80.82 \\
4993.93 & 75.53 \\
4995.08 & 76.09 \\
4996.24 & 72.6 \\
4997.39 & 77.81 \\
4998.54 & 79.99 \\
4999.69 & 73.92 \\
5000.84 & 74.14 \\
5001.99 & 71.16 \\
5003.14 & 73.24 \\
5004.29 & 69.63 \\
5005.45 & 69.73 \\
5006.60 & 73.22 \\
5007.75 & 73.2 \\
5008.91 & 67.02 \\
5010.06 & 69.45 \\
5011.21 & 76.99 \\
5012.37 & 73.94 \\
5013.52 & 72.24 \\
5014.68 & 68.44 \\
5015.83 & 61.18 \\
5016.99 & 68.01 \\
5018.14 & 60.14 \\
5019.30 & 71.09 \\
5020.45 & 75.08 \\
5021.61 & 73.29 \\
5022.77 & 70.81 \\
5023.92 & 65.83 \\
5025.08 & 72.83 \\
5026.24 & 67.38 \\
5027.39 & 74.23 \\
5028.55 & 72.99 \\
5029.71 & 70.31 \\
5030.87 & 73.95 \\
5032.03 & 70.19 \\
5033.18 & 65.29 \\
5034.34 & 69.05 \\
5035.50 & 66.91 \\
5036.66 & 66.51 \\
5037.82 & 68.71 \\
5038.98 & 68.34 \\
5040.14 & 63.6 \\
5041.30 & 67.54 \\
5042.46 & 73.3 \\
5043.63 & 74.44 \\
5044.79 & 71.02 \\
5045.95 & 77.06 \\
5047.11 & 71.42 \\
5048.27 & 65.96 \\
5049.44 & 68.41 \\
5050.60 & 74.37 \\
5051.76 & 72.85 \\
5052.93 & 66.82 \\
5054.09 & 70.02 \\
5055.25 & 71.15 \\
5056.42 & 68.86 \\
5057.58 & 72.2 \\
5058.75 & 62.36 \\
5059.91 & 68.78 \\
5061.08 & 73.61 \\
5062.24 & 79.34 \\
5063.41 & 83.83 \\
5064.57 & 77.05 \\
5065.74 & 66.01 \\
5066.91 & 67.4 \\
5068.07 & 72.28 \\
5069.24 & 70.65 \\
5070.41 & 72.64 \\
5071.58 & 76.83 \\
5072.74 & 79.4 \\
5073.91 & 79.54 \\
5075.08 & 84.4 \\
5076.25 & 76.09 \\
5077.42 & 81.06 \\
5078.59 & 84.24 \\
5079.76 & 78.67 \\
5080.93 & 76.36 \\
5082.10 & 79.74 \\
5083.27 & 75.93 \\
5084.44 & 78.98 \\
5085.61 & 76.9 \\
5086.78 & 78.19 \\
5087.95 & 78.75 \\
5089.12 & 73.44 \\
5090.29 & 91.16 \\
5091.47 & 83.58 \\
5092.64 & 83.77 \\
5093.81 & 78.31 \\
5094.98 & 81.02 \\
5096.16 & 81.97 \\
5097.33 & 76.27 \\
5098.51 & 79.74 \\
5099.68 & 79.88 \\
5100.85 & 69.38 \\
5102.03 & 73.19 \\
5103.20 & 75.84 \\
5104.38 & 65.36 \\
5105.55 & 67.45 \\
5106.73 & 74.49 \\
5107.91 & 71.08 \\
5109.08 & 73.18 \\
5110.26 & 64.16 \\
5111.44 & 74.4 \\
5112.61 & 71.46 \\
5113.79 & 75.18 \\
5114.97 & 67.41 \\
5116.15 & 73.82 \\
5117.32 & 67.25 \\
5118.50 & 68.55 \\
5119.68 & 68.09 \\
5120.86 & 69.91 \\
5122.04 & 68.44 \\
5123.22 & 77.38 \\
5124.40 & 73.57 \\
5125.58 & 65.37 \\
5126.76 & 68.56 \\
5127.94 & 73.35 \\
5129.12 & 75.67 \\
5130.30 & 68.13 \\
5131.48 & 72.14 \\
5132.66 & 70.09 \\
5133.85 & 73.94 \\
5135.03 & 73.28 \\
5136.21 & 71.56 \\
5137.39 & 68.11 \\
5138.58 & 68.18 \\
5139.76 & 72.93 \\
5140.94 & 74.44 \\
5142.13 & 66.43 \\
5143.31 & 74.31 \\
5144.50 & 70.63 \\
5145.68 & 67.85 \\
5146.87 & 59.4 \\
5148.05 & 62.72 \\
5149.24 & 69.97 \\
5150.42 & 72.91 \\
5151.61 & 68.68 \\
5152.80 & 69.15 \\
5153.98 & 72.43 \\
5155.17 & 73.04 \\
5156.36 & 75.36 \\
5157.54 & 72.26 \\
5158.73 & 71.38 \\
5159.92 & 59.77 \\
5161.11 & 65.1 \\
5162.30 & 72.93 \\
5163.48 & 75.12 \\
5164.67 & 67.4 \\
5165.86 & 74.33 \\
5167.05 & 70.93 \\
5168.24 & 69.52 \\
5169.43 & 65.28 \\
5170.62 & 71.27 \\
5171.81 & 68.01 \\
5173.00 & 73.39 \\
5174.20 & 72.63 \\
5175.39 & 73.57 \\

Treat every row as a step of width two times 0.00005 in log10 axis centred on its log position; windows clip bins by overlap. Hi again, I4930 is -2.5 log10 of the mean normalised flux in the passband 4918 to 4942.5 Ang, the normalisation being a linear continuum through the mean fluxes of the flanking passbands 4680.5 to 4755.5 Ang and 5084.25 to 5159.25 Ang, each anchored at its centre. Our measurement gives 0.46 mag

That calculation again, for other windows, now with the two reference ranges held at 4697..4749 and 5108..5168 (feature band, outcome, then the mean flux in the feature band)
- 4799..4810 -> 0.49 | 90.6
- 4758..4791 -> 0.48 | 95.2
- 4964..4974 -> 0.36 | 76.7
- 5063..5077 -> 0.13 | 75.5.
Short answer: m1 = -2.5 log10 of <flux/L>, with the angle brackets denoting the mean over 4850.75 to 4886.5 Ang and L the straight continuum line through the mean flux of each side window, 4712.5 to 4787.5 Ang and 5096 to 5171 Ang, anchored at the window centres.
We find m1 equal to 0.45 mag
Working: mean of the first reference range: 126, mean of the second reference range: 70.9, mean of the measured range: 72.2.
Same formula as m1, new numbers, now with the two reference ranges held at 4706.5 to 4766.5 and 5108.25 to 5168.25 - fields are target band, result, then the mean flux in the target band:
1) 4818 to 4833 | 0.43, 85.7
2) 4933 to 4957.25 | 0.34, 76.9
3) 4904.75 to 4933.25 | 0.48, 70.7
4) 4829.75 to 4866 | 0.50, 77.5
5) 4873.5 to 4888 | 0.50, 74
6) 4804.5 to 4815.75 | 0.41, 88.7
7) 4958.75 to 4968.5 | 0.33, 75.5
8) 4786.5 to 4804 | 0.45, 87.6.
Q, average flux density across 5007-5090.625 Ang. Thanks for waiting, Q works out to 72.5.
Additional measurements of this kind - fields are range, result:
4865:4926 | 69.7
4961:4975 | 76.1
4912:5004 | 75.3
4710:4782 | 131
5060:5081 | 76.4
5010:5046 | 69.9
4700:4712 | 174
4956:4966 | 75.7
